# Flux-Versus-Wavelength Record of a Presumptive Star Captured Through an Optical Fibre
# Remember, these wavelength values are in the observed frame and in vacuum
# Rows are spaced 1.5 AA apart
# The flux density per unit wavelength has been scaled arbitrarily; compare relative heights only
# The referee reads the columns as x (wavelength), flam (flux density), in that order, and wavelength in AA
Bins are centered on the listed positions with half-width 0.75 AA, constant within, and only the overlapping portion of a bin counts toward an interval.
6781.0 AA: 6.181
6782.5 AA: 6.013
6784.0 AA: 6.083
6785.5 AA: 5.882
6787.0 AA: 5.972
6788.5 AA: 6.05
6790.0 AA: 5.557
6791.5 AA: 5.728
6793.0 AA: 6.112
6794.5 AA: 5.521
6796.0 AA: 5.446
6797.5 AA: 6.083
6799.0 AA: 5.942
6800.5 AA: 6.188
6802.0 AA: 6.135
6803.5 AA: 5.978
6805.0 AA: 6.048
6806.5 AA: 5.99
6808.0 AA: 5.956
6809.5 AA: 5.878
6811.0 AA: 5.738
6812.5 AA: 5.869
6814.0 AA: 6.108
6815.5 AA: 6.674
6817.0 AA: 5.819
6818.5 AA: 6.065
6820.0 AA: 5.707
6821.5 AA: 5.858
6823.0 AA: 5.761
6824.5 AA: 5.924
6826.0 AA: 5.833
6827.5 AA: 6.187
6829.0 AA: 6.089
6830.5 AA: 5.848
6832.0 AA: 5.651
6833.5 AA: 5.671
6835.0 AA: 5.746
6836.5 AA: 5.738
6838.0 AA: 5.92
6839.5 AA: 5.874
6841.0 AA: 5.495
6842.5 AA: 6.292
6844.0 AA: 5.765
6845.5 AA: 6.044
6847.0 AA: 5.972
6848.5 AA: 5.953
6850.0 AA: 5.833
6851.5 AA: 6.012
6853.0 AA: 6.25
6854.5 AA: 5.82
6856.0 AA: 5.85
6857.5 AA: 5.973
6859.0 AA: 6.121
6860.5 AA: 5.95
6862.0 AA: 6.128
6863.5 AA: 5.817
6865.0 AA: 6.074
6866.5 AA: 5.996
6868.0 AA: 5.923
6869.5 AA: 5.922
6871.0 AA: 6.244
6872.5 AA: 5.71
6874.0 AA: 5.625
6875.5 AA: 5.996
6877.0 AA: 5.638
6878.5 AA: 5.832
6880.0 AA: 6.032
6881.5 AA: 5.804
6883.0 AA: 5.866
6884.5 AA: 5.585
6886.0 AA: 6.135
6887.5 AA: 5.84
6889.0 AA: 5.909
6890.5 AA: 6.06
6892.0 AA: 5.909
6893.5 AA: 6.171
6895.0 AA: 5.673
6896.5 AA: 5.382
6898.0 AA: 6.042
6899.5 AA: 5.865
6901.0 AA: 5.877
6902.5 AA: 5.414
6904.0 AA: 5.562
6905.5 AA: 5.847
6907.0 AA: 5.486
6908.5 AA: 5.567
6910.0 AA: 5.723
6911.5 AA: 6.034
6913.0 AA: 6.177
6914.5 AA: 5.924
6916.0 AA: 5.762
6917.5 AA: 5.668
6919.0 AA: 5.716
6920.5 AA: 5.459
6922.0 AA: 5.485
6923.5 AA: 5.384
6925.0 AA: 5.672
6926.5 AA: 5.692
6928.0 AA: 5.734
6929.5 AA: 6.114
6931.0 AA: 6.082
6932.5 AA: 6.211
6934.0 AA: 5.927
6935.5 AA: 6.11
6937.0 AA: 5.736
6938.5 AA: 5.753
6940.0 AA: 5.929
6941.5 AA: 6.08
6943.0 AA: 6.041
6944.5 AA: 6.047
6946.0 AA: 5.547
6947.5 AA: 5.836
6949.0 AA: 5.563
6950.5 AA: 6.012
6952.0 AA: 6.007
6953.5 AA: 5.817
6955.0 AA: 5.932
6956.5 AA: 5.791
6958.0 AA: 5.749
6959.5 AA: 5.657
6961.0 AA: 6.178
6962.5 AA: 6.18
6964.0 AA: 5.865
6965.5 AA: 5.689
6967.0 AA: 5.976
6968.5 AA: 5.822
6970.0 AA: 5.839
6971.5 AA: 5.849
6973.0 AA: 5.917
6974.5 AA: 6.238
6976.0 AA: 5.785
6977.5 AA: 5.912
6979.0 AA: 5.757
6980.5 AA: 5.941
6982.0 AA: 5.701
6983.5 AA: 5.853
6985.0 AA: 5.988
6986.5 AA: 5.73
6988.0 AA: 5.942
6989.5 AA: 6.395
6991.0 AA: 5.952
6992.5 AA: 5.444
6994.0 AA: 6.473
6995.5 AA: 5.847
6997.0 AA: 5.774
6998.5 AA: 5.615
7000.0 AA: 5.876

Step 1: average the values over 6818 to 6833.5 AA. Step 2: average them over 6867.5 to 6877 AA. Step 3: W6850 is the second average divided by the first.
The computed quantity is 1.00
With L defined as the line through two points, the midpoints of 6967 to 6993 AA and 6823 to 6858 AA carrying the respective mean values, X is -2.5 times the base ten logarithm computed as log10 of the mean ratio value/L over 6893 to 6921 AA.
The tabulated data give 0.03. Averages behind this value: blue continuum 5.9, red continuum 5.89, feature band 5.75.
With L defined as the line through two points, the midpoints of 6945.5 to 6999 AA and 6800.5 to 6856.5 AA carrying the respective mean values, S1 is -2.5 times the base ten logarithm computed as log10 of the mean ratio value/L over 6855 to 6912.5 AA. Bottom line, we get 0.010 mag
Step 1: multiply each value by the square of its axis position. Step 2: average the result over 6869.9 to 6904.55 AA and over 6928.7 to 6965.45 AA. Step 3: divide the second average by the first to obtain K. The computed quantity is 1.03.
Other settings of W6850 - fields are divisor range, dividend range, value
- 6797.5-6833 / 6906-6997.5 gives 0.98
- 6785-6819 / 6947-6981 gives 0.99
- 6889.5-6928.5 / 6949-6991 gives 1.03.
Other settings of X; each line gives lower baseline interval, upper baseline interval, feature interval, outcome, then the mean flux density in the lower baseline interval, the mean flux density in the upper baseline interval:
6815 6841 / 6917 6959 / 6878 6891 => -0.01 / 5.88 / 5.82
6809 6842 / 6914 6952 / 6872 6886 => 0.01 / 5.89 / 5.82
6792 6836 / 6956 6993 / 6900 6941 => 0.02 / 5.92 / 5.89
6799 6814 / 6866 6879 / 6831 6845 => 0.02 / 5.98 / 5.87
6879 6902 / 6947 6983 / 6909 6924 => 0.03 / 5.87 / 5.88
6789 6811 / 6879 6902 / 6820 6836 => 0.01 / 5.89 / 5.87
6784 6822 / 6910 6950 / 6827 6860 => 0.00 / 5.94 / 5.83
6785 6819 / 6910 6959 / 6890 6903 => 0.01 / 5.94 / 5.84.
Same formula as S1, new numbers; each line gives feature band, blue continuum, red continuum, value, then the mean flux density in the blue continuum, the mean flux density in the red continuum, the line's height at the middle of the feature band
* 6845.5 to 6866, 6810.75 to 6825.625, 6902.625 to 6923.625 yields -0.024 mag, 5.96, 5.7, 5.86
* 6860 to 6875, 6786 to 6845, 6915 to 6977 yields -0.011 mag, 5.9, 5.85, 5.88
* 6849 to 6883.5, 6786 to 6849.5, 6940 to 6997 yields -0.005 mag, 5.91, 5.9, 5.91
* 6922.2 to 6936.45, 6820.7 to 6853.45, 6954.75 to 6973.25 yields 0.003 mag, 5.89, 5.88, 5.88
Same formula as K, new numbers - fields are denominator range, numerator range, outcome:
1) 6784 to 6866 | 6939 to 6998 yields 1.04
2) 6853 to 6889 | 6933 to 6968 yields 1.02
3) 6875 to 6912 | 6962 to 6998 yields 1.04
